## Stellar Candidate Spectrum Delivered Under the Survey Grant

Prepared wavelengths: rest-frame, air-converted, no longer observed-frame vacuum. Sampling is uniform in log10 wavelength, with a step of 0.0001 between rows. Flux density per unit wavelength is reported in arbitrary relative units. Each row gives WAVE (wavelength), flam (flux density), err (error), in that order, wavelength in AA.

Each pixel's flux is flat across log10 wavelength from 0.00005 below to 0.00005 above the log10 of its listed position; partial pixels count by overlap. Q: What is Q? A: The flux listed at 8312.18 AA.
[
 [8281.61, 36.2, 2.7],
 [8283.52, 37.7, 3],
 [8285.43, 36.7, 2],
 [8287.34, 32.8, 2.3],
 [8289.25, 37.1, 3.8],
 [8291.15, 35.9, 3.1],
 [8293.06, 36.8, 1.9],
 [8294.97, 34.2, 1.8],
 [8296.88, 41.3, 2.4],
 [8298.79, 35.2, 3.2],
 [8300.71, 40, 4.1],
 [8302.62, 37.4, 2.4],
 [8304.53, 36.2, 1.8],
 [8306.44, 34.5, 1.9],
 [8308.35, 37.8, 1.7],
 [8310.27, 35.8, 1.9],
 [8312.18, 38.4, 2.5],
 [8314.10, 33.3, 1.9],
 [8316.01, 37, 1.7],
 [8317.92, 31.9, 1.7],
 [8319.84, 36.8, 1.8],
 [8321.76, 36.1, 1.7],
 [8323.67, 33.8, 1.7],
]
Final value 38.4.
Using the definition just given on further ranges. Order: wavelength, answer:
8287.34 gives 32.8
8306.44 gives 34.5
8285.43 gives 36.7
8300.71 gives 40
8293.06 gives 36.8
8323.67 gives 33.8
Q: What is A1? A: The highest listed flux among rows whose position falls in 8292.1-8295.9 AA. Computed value 36.8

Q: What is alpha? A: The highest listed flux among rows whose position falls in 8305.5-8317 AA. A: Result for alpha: 38.4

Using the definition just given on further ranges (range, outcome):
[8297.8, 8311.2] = 40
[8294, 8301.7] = 41.3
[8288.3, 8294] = 37.1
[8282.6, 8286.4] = 37.7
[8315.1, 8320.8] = 37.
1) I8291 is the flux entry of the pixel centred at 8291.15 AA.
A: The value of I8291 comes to 35.9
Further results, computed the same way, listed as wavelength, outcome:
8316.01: 37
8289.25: 37.1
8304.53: 36.2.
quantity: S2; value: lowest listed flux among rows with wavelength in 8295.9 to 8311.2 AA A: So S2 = 34.5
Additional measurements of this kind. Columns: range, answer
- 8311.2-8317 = 33.3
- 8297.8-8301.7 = 35.2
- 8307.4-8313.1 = 35.8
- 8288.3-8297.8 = 34.2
